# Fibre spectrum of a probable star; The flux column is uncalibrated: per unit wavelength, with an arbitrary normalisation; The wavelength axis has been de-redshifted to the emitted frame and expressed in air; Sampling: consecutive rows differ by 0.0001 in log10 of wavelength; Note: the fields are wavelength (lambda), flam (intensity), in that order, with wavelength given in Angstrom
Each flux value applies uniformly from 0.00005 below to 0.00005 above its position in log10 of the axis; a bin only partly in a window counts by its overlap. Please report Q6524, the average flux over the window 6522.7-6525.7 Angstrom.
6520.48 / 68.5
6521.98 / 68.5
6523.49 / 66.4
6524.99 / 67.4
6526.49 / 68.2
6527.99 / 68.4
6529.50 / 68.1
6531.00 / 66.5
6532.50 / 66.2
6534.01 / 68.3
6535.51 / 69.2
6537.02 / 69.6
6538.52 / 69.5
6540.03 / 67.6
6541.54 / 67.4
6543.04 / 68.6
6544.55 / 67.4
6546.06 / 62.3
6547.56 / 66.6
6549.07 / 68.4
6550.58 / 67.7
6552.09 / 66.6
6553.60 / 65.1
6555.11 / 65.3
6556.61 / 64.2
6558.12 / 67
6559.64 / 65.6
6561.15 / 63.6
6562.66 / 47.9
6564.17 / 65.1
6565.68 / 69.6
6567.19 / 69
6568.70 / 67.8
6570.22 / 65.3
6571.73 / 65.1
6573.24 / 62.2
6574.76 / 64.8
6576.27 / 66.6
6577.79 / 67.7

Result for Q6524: 66.8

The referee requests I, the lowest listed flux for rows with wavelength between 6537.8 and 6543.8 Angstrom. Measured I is 67.4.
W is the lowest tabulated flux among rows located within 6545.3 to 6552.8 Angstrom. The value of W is 62.3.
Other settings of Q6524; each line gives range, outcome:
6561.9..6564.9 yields 56.5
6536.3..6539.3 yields 69.6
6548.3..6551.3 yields 68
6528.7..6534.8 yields 67.3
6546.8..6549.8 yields 67.6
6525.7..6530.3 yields 68.2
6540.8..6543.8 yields 68.1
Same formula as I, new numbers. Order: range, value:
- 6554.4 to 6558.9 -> 64.2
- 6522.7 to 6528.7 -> 66.4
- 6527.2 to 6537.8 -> 66.2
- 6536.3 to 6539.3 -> 69.5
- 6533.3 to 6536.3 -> 68.3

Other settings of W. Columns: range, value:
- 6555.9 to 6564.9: 47.9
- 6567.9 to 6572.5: 65.1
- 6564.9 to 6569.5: 67.8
